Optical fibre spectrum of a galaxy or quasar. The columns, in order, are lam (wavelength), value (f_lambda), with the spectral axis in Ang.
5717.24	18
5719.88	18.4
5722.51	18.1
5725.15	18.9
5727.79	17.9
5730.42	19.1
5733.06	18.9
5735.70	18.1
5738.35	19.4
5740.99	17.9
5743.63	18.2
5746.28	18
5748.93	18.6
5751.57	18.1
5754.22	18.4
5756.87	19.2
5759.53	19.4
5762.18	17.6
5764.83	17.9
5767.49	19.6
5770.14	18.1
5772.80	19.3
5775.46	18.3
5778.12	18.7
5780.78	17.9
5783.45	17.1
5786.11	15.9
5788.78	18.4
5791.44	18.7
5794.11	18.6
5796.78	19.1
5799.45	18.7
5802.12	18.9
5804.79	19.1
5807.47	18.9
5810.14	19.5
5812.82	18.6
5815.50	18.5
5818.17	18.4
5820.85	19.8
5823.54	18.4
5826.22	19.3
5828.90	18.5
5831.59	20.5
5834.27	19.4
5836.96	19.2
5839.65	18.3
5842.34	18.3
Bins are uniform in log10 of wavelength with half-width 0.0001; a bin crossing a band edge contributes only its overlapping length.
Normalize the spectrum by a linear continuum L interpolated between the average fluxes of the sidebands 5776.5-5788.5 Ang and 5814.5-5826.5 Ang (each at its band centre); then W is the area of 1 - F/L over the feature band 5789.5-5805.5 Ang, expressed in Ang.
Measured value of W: -0.7 Ang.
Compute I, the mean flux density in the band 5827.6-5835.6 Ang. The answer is 19.5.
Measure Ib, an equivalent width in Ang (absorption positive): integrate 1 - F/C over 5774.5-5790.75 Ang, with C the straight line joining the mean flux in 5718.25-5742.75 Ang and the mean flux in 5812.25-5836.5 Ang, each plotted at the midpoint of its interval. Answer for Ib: 0.9 Ang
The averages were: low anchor 18.5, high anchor 19.1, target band 17.7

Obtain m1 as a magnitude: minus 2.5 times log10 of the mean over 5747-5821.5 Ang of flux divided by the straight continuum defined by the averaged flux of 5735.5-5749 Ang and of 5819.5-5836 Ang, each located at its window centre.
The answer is 0.02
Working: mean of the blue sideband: 18.4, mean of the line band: 18.5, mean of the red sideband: 19.3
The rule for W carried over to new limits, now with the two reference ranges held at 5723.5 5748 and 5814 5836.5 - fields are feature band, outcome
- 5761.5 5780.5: 0.23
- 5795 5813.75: -0.01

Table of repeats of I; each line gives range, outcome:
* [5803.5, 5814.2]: 19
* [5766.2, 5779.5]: 18.8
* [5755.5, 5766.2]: 18.5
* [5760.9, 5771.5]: 18.3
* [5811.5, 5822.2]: 18.8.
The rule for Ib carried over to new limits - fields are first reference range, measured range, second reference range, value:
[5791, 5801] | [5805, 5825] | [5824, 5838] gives 0.2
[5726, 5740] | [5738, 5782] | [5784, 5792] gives -0.9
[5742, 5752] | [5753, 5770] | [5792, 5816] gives -0.2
